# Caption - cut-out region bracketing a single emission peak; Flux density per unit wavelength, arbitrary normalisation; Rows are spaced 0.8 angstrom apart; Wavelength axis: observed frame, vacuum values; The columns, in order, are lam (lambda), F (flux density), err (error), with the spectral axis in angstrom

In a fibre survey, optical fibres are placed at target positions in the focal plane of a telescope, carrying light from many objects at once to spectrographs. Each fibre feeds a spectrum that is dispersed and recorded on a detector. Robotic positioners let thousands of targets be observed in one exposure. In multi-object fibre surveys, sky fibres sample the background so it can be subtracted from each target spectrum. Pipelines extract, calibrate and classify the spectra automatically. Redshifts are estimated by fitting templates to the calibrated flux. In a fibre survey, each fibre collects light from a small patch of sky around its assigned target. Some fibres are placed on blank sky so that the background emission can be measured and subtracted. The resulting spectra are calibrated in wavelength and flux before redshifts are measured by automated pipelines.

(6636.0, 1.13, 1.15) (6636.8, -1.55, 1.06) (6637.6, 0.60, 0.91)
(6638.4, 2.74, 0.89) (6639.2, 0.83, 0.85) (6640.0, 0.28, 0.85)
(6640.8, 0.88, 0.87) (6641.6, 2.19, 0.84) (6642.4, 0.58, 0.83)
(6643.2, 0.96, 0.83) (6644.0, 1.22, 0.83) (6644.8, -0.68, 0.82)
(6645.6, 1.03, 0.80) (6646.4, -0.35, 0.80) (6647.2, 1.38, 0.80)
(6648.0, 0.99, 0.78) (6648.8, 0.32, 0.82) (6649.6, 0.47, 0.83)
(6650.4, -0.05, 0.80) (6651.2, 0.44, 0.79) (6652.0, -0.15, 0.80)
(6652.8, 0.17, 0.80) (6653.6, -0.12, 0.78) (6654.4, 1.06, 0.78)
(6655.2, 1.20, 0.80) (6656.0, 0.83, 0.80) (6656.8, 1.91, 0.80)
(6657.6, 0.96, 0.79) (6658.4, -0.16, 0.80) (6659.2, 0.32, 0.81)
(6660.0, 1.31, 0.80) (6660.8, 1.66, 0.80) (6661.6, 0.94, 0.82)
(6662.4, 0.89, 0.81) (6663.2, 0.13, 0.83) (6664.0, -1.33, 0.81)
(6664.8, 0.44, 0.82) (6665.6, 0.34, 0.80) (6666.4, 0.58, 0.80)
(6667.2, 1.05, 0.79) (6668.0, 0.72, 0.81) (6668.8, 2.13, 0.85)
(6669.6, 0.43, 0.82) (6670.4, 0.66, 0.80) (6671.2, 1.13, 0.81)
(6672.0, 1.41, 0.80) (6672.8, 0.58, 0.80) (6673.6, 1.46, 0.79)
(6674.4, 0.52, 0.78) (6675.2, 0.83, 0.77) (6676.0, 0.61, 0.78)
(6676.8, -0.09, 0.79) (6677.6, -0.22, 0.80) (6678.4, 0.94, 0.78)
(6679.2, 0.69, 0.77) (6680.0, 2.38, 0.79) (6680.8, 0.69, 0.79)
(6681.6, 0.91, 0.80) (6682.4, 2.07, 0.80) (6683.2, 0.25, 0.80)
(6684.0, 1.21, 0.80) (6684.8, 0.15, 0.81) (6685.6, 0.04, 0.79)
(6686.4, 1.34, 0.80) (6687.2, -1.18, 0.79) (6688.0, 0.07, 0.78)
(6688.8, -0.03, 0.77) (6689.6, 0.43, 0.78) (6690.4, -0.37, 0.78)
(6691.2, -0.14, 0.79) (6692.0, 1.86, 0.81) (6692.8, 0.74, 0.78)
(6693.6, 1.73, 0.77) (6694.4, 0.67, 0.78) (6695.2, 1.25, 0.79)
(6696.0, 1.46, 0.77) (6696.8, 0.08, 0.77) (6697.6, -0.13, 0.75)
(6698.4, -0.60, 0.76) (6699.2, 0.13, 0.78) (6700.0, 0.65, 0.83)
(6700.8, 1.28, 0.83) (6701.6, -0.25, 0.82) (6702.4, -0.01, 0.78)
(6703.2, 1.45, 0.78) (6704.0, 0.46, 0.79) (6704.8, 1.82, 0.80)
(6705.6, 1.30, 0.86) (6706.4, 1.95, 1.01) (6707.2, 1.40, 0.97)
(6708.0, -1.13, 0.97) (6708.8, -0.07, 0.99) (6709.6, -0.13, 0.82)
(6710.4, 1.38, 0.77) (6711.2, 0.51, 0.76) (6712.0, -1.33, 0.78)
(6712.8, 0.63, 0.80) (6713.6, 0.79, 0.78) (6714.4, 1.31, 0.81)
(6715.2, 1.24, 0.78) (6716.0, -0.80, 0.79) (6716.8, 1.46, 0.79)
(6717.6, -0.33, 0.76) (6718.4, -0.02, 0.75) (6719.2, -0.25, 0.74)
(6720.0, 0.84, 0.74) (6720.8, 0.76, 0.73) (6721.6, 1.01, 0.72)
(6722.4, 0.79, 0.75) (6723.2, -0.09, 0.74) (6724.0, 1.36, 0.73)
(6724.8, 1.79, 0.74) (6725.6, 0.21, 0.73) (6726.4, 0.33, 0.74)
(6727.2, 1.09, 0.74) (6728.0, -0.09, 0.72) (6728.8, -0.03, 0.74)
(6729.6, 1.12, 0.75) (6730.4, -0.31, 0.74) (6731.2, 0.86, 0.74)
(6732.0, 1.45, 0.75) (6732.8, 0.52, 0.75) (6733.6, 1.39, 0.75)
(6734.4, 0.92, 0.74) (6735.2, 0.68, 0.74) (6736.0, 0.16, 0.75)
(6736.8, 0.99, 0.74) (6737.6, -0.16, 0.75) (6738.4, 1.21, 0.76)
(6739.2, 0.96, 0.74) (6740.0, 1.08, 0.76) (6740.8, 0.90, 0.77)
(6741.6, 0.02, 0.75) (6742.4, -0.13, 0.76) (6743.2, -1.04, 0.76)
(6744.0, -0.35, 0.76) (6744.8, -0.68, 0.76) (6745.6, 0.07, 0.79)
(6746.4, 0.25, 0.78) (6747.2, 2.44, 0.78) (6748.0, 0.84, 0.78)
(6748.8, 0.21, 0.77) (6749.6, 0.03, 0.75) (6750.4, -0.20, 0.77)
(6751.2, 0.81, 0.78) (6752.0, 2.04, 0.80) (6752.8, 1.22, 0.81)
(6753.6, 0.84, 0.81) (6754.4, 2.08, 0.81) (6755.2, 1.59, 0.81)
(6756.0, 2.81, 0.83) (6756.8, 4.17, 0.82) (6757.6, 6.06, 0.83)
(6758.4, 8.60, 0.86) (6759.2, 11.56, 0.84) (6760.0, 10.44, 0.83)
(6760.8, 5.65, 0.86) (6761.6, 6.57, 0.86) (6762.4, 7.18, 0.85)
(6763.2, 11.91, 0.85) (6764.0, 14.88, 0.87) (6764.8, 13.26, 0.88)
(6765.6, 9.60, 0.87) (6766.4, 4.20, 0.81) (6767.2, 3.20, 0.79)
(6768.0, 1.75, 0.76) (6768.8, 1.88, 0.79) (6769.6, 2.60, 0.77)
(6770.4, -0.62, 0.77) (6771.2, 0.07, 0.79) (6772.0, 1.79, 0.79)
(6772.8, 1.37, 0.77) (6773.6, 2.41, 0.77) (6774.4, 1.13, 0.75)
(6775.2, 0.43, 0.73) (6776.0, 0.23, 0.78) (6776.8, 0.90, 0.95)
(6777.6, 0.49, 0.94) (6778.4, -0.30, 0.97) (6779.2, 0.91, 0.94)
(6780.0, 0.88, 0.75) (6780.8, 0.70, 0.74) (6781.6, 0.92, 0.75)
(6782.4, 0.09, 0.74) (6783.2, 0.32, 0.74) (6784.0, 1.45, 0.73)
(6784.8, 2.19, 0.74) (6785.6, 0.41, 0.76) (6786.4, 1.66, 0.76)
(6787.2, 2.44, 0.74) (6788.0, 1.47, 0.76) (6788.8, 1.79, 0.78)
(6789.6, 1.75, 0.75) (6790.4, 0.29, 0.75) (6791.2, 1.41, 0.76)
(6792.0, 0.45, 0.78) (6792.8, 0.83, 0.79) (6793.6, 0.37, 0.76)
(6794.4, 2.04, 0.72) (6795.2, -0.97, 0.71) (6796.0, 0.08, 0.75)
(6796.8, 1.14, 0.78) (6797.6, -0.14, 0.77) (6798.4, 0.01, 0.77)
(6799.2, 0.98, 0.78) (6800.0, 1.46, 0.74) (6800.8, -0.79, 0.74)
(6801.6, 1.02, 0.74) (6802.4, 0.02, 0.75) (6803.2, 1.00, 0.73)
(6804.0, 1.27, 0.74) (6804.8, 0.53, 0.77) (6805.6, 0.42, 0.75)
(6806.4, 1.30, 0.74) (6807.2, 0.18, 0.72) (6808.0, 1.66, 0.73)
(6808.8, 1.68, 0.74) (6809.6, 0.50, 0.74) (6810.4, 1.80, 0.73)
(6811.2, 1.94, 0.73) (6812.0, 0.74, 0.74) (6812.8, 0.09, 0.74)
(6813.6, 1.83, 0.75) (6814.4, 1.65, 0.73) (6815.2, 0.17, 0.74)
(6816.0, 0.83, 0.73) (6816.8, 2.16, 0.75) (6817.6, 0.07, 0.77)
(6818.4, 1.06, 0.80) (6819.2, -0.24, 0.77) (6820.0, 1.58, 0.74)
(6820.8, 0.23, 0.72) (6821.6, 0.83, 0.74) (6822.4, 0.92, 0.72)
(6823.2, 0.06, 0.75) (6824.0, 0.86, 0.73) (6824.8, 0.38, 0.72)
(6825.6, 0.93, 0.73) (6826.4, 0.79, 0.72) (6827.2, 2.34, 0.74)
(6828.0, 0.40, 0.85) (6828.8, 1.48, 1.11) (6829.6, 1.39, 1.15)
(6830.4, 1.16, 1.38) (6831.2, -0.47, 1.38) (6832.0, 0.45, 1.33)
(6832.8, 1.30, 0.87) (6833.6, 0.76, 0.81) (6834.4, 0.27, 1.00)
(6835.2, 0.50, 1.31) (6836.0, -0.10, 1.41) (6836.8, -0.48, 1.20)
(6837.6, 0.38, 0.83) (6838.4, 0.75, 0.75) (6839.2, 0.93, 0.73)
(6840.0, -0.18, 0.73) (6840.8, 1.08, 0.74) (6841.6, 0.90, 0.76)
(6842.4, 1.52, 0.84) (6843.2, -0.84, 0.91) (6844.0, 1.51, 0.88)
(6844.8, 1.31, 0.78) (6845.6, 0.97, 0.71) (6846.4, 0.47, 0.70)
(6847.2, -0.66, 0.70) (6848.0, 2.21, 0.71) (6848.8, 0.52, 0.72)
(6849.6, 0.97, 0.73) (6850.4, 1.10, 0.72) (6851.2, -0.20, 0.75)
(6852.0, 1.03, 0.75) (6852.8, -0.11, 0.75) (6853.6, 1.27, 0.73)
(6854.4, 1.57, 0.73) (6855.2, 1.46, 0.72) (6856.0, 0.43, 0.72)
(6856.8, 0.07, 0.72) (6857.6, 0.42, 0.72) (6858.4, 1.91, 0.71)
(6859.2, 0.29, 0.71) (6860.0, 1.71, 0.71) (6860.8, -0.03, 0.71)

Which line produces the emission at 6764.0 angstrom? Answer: [O II]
